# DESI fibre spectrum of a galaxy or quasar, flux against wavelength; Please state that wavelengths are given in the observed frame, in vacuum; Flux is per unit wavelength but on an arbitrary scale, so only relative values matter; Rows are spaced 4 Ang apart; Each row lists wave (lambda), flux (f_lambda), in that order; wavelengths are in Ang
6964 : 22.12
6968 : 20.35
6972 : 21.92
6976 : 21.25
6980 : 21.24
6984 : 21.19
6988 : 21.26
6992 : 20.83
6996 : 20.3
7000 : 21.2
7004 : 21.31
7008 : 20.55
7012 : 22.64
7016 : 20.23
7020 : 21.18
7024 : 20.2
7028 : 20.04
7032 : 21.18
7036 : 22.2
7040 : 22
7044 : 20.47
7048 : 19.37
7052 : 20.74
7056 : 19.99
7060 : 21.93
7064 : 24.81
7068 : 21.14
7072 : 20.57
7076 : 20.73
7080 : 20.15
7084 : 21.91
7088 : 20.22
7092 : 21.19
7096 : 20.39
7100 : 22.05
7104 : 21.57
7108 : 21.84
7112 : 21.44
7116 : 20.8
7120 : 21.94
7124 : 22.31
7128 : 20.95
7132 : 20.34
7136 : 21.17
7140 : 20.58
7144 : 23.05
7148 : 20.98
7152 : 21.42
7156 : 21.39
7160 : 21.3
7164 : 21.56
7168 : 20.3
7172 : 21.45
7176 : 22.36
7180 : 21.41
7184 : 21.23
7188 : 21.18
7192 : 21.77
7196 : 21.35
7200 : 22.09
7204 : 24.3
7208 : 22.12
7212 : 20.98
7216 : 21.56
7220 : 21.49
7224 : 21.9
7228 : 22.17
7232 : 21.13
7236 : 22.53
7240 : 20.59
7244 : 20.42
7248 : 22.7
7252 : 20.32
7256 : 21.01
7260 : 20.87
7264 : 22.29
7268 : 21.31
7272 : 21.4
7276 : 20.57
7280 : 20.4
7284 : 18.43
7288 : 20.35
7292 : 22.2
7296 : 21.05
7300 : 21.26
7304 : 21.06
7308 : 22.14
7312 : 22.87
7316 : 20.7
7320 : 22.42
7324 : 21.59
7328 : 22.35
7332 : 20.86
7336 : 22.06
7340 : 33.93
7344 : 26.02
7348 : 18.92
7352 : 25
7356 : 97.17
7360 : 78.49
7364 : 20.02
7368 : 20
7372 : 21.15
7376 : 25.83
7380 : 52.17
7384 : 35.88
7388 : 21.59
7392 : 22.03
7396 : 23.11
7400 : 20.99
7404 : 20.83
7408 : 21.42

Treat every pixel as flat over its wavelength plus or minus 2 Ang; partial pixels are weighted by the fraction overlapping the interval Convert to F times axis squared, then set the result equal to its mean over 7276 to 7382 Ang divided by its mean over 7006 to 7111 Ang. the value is 1.44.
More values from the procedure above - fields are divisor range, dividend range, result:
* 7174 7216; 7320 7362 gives 1.71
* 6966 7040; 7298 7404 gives 1.52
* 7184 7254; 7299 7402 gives 1.40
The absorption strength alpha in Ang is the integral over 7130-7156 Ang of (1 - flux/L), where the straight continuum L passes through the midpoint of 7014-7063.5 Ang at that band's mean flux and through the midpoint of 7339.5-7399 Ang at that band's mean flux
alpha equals 4.1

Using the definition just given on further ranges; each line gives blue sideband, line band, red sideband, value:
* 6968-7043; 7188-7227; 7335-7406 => 7.9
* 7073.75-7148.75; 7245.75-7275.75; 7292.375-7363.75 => 6.5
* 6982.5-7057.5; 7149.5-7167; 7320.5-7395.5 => 2.8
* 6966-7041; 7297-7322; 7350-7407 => 8.0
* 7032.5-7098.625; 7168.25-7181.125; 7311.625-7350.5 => 0.2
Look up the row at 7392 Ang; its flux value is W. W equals 22.03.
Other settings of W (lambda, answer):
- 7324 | 21.59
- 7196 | 21.35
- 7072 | 20.57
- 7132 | 20.34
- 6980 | 21.24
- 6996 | 20.3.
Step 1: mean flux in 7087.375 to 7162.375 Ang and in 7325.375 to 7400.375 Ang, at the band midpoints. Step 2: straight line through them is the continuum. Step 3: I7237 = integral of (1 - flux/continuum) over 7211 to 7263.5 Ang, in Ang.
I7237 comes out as 10.0 Ang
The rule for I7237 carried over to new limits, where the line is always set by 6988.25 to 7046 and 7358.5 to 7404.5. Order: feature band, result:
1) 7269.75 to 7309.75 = 9.9 Ang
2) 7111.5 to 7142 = 3.3 Ang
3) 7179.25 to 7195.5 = 2.5 Ang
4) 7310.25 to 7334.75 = 5.8 Ang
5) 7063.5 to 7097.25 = 2.2 Ang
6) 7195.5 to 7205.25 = 1.1 Ang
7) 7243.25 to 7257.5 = 3.0 Ang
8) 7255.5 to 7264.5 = 1.9 Ang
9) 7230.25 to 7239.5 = 1.7 Ang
